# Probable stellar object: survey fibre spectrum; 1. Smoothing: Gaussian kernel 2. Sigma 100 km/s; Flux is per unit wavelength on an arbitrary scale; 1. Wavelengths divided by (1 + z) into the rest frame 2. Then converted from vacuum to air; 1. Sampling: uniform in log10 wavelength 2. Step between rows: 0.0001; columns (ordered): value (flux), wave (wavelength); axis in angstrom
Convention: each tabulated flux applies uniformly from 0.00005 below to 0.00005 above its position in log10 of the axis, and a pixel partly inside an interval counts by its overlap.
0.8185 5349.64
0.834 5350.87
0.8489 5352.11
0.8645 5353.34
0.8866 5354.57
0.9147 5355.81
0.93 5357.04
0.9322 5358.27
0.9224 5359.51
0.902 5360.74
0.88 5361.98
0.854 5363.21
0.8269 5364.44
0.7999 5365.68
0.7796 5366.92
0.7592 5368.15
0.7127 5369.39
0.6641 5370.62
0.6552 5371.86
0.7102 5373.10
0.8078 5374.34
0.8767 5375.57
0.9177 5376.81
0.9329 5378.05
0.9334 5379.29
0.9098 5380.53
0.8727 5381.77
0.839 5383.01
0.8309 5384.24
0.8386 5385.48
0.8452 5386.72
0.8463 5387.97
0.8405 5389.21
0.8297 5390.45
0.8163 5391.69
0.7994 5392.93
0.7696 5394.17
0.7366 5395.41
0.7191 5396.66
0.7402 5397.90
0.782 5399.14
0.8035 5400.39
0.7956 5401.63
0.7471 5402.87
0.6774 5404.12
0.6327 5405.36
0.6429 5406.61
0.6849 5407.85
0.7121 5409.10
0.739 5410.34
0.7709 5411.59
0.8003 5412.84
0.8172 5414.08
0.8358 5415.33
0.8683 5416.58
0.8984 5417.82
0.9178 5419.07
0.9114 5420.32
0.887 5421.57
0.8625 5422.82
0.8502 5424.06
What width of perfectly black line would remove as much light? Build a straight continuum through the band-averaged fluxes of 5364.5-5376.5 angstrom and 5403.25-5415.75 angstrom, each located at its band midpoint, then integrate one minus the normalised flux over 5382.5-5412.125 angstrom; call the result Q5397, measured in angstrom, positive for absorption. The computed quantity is -1.1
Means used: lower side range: 0.759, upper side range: 0.73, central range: 0.768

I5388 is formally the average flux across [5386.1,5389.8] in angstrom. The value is 0.842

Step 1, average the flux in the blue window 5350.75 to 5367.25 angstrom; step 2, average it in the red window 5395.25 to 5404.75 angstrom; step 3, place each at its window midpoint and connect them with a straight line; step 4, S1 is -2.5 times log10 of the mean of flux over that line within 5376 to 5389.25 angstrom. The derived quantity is -0.09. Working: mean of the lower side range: 0.872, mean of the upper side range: 0.751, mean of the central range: 0.874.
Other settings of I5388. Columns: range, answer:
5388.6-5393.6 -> 0.822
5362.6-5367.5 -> 0.815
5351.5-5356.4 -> 0.878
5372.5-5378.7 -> 0.85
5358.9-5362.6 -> 0.902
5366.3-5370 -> 0.751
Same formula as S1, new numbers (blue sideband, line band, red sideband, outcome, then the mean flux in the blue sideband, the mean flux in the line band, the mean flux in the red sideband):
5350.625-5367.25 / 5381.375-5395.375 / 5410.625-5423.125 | 0.05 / 0.872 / 0.826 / 0.853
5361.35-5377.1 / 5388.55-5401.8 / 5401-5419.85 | -0.01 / 0.785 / 0.785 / 0.771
